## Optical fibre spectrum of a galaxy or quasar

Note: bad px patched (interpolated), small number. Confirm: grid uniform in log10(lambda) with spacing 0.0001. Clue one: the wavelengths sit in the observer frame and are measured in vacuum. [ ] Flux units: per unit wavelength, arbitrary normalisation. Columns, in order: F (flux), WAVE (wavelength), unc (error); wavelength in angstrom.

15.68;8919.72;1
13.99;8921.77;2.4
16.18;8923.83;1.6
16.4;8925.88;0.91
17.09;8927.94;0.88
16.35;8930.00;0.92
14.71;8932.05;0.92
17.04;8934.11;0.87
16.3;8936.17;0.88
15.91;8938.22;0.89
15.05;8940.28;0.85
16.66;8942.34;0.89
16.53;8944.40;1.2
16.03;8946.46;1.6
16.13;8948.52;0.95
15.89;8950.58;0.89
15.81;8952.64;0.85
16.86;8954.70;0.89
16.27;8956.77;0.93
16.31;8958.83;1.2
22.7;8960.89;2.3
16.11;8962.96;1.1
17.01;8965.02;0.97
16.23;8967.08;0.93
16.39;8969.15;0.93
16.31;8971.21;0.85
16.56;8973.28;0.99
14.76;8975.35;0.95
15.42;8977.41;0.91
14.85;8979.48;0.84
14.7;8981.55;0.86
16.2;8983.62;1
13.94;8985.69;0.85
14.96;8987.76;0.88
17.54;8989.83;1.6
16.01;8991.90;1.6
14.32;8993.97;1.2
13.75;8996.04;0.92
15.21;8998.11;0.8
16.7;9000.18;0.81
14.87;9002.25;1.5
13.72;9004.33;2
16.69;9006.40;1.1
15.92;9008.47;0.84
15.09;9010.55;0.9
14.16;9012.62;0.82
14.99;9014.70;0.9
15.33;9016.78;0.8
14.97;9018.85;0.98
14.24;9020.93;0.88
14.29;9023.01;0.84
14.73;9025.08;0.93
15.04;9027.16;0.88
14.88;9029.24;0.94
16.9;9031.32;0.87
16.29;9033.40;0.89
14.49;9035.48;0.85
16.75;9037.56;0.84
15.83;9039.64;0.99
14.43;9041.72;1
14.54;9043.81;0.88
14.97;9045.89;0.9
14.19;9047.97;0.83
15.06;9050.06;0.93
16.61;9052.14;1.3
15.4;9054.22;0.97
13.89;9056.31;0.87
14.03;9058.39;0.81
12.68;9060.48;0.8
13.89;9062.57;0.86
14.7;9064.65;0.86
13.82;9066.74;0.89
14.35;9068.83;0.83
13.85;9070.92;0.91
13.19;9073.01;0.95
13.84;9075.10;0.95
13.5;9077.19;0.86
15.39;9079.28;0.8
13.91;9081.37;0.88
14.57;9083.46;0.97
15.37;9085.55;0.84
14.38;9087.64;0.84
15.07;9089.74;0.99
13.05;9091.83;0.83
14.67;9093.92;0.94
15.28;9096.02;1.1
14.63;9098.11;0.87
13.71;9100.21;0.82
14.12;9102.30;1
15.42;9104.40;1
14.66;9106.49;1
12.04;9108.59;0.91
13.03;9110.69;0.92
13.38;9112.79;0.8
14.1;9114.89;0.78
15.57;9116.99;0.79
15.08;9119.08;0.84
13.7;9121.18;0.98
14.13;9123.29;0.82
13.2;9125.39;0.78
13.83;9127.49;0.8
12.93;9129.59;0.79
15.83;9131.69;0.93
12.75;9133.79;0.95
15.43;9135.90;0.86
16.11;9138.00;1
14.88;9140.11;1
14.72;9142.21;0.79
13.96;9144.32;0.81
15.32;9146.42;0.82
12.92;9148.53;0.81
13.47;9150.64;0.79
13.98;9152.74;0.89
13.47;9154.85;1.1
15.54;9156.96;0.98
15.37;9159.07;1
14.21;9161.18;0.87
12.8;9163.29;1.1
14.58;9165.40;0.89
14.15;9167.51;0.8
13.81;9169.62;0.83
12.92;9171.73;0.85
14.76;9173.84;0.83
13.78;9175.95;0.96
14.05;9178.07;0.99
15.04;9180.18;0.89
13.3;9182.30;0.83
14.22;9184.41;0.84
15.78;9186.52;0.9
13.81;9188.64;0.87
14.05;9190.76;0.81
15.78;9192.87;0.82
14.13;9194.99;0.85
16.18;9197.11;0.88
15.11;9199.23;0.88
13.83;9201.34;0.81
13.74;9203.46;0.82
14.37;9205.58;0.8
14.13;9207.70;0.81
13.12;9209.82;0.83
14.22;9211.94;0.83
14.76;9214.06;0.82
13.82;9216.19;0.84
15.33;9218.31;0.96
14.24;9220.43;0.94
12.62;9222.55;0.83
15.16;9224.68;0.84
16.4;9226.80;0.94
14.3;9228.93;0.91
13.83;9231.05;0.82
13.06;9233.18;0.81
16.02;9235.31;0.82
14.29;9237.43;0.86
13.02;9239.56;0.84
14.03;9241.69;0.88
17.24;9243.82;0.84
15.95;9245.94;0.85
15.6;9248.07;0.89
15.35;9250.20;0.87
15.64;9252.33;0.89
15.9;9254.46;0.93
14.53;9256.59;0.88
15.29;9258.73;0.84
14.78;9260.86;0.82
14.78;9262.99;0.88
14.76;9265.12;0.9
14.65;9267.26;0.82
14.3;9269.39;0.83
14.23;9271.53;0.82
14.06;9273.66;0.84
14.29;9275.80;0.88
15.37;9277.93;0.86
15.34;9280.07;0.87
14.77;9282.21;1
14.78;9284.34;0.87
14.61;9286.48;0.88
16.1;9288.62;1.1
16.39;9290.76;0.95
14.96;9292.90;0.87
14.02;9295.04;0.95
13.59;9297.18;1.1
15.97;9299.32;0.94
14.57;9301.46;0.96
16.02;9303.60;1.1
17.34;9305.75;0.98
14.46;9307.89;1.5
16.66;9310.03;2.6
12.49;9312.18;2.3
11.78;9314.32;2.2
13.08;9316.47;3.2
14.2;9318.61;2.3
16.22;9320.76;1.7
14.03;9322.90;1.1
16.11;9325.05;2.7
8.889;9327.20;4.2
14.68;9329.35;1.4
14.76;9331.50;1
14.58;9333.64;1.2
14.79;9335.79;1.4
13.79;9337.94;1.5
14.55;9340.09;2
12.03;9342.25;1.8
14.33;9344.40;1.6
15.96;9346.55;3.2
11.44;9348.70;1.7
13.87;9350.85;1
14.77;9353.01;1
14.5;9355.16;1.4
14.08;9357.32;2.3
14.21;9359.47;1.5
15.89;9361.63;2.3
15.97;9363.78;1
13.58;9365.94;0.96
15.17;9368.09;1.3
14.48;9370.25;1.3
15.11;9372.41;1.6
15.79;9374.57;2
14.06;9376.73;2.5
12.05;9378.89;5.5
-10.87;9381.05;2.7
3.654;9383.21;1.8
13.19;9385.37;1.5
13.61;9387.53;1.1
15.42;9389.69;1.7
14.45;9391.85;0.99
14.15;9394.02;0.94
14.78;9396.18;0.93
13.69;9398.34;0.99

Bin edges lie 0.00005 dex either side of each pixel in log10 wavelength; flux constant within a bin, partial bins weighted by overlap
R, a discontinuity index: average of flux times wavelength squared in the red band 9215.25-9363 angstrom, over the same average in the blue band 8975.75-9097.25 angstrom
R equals 1.04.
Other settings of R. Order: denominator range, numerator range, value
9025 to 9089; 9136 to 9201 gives 1.01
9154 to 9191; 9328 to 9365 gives 1.05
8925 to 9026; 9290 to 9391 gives 0.93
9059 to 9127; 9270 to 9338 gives 1.08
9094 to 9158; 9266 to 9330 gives 1.06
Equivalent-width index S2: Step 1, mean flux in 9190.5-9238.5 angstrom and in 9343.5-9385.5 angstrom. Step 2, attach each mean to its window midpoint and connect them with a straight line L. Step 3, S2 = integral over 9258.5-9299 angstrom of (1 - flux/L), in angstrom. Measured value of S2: -3.5 angstrom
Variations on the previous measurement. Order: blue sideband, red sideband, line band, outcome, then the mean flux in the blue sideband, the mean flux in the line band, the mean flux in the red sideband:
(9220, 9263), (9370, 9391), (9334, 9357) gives -4.7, 14.9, 14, 10.5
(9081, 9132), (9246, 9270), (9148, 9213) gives 1.9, 14.2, 14.2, 15.1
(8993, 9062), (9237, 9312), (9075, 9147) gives 3.3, 15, 14.3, 15.1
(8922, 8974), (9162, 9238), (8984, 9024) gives 2.2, 16.5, 15.1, 14.3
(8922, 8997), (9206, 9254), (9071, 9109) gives 2.7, 16.1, 14.3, 14.7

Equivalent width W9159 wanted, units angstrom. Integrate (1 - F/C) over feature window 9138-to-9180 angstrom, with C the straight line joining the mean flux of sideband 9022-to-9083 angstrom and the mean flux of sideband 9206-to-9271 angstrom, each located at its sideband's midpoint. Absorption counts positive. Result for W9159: 1.36 angstrom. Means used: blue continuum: 14.7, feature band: 14.2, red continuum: 14.7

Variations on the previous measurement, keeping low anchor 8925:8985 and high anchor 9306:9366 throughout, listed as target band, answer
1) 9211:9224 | 0.6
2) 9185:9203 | 0.2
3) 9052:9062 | 0.9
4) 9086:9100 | 0.9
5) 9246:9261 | -0.8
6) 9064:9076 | 1.3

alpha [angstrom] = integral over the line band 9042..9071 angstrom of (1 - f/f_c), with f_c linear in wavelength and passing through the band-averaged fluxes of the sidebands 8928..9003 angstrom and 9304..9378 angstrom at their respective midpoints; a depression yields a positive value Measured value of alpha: 2.2 angstrom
